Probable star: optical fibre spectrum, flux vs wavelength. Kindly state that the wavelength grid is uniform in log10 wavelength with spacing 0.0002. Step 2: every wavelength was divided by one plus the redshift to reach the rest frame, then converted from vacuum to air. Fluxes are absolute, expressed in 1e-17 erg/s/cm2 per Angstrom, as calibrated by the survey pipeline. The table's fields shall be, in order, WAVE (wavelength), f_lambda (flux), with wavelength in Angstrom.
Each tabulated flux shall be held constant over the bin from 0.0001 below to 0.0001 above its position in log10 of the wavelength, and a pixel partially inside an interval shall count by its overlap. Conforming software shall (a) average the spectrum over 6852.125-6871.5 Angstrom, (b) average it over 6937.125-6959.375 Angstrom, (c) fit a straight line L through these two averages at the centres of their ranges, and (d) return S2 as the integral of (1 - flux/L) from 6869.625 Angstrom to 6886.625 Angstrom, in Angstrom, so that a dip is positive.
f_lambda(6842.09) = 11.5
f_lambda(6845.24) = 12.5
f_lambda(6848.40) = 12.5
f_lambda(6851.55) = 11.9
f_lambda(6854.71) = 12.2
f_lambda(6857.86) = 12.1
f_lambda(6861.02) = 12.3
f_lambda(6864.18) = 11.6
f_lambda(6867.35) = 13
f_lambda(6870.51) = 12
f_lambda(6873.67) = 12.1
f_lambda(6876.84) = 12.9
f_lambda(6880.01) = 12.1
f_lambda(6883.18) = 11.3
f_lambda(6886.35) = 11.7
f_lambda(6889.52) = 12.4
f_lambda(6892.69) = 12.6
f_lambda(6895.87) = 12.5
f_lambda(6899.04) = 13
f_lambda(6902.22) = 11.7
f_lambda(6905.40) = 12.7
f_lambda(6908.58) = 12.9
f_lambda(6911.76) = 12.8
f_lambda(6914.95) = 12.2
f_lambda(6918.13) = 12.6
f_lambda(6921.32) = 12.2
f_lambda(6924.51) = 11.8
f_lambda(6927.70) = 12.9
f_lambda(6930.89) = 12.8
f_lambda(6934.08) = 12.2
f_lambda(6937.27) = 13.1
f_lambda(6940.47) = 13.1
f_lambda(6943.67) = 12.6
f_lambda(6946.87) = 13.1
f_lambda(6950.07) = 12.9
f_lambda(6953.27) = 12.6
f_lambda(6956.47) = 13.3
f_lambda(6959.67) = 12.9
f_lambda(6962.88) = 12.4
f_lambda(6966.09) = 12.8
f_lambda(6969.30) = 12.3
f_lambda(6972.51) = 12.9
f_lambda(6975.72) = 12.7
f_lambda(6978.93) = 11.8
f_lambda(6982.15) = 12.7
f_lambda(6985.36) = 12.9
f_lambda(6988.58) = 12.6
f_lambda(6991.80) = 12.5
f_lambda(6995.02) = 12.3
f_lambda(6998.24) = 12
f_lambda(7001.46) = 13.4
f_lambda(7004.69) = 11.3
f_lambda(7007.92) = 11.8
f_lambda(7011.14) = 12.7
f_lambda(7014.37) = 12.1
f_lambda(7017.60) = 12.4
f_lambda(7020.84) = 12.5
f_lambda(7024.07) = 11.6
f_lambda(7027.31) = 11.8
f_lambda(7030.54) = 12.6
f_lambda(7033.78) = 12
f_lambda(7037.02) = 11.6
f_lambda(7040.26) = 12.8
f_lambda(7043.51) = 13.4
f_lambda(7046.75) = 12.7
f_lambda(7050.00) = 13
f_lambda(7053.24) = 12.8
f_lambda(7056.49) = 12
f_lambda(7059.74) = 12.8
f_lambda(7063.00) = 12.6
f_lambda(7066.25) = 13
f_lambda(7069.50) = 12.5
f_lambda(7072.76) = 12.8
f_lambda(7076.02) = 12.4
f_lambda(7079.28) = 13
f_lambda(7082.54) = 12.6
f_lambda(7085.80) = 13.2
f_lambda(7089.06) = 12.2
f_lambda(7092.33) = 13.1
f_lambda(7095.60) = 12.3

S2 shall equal 0.4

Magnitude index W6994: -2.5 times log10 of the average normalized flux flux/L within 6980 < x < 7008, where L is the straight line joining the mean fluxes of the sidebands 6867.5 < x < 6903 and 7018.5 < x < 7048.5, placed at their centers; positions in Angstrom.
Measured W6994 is -0.01 mag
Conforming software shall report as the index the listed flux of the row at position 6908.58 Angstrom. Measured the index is 12.9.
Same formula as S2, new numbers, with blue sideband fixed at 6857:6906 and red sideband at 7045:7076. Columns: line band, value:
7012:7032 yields 0.64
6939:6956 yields -0.66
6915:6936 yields -0.11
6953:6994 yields -0.58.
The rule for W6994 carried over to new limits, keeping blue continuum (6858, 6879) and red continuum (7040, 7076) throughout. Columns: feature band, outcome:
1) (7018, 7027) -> 0.05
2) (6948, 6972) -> -0.02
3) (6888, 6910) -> -0.02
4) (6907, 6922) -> -0.01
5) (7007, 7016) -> 0.03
